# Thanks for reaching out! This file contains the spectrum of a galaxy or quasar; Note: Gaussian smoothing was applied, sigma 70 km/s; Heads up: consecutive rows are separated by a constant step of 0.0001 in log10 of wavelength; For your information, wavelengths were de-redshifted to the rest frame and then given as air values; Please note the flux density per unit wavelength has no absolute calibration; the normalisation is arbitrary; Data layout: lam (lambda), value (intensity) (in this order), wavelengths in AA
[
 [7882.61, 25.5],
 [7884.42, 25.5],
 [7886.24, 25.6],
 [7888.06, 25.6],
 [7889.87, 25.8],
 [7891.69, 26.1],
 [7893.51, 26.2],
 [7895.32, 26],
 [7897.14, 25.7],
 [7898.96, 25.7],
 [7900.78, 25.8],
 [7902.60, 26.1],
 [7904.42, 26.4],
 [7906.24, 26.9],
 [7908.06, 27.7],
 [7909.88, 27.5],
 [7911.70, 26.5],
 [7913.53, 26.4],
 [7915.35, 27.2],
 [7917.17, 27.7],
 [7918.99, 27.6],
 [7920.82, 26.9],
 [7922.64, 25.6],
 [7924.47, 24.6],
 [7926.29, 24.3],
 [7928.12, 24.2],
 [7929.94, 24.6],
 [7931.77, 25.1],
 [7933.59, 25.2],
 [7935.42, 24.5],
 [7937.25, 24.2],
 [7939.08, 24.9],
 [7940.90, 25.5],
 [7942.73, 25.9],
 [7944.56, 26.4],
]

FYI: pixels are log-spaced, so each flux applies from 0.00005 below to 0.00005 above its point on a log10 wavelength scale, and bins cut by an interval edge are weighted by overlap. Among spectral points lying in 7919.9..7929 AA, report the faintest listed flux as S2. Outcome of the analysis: 24.2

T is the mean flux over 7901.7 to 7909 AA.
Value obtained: 26.8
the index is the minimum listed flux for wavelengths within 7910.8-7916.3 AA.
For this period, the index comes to 26.4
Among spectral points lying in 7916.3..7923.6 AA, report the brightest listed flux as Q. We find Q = 27.7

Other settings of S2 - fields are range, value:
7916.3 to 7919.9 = 27.6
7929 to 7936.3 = 24.5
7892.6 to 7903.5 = 25.7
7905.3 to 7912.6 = 26.5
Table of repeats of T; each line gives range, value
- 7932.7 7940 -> 24.7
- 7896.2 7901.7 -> 25.7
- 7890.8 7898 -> 26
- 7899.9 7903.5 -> 25.9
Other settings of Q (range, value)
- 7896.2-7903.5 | 26.1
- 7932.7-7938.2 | 25.2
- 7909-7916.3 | 27.5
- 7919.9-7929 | 26.9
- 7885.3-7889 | 25.6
